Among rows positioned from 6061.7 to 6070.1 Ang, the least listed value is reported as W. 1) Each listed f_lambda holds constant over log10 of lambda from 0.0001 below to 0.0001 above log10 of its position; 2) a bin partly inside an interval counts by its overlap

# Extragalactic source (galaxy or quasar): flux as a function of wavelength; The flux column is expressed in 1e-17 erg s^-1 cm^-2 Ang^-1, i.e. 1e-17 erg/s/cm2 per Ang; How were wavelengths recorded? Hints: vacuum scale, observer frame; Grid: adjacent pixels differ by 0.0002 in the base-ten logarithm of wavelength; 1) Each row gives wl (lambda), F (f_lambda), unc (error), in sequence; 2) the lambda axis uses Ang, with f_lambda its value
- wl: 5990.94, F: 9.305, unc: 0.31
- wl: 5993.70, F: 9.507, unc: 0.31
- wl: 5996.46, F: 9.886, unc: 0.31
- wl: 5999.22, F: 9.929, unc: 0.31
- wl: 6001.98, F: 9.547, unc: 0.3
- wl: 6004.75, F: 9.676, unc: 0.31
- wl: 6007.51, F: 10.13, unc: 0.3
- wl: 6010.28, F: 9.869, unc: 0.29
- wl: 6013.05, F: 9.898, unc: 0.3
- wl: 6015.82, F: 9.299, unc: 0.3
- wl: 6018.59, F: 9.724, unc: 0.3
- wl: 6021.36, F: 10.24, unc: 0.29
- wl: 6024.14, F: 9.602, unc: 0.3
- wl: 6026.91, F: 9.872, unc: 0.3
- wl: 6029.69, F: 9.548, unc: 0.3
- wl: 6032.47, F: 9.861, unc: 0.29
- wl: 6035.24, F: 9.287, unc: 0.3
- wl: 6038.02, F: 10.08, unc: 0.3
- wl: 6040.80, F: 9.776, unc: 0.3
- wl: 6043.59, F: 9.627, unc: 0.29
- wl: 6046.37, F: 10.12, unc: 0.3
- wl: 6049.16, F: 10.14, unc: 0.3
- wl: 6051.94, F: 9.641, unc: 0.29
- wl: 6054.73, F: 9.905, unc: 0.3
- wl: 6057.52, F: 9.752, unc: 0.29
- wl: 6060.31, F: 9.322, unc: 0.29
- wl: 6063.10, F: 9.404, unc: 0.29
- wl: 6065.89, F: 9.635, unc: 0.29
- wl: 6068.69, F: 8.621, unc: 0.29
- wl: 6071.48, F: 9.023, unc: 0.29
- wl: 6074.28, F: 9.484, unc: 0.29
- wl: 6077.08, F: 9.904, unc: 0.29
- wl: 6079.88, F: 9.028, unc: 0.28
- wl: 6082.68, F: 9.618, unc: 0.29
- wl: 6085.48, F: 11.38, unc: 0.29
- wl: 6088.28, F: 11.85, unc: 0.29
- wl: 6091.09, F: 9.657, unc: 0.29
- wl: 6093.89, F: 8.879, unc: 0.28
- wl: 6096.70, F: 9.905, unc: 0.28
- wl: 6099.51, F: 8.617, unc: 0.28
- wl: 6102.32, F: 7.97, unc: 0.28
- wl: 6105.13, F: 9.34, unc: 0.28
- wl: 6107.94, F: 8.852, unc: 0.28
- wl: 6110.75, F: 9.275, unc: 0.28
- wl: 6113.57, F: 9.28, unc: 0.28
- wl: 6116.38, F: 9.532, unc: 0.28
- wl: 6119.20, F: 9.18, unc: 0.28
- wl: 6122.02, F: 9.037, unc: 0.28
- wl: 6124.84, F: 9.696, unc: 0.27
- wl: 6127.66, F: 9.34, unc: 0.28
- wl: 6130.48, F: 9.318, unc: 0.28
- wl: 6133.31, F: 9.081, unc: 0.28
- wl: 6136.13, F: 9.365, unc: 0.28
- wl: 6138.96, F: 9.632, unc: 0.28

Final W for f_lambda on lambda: 8.621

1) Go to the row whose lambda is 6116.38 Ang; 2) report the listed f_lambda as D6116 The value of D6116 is 9.532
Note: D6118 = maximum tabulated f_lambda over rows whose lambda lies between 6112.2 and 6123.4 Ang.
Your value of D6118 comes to 9.532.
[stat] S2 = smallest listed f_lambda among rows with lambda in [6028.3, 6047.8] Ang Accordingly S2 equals 9.287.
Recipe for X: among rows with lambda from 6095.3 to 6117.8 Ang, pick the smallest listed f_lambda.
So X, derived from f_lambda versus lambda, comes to 7.97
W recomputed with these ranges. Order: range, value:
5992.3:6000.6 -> 9.507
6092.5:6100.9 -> 8.617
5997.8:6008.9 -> 9.547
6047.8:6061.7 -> 9.322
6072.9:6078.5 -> 9.484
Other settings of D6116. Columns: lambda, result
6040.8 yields 9.776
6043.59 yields 9.627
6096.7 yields 9.905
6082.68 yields 9.618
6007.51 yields 10.13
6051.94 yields 9.641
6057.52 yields 9.752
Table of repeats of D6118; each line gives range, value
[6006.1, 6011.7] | 10.13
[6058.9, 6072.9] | 9.635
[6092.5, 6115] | 9.905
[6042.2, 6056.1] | 10.14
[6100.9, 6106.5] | 9.34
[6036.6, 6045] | 10.08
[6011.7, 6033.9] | 10.24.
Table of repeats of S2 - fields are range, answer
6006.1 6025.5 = 9.299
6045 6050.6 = 10.12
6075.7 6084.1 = 9.028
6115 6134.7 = 9.037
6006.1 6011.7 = 9.869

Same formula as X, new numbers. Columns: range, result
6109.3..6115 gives 9.275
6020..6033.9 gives 9.548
